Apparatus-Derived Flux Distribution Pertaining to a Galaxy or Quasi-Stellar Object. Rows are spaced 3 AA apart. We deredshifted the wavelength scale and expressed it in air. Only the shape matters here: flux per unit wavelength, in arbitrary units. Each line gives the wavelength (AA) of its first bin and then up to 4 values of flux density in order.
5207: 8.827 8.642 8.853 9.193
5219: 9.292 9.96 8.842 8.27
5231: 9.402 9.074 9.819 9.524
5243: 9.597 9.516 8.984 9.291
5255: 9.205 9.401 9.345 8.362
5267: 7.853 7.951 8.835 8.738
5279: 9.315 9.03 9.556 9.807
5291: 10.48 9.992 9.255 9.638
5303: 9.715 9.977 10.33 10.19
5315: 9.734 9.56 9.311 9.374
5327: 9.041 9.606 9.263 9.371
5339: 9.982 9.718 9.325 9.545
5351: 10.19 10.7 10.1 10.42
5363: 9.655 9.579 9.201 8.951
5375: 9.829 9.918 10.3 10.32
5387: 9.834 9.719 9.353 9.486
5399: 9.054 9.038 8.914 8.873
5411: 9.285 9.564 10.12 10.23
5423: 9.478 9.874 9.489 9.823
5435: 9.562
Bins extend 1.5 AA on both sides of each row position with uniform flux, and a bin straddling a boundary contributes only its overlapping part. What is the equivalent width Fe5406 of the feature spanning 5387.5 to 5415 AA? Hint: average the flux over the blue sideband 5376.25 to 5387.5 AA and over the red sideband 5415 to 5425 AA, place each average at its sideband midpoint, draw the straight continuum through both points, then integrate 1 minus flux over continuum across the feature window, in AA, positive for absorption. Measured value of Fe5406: 2.0 AA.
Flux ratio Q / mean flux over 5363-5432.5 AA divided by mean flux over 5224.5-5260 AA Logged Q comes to 1.03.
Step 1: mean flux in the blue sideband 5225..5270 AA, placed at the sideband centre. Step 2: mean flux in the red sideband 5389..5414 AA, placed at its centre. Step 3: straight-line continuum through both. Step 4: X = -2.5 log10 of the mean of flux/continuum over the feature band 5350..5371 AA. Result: -0.09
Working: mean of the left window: 9.07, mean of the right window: 9.23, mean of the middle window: 9.95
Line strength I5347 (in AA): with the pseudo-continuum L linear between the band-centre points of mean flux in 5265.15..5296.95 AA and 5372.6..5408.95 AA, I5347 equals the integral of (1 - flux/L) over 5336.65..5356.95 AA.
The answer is -1.1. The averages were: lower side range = 9.15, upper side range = 9.55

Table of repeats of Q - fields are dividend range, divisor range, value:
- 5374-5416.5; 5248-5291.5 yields 1.06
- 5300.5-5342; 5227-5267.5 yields 1.05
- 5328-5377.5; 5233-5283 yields 1.07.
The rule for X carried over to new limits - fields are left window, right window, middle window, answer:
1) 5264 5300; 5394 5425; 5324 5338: -0.01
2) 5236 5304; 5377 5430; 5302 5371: -0.03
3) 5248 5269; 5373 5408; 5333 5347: -0.03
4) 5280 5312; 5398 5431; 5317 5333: 0.04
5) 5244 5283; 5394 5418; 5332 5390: -0.07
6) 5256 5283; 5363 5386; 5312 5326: -0.04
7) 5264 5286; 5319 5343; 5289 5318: -0.09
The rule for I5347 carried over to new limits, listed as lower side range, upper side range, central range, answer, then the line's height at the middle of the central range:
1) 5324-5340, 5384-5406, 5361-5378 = -0.16 AA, 9.42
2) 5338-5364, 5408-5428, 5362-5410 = 1.57 AA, 9.82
